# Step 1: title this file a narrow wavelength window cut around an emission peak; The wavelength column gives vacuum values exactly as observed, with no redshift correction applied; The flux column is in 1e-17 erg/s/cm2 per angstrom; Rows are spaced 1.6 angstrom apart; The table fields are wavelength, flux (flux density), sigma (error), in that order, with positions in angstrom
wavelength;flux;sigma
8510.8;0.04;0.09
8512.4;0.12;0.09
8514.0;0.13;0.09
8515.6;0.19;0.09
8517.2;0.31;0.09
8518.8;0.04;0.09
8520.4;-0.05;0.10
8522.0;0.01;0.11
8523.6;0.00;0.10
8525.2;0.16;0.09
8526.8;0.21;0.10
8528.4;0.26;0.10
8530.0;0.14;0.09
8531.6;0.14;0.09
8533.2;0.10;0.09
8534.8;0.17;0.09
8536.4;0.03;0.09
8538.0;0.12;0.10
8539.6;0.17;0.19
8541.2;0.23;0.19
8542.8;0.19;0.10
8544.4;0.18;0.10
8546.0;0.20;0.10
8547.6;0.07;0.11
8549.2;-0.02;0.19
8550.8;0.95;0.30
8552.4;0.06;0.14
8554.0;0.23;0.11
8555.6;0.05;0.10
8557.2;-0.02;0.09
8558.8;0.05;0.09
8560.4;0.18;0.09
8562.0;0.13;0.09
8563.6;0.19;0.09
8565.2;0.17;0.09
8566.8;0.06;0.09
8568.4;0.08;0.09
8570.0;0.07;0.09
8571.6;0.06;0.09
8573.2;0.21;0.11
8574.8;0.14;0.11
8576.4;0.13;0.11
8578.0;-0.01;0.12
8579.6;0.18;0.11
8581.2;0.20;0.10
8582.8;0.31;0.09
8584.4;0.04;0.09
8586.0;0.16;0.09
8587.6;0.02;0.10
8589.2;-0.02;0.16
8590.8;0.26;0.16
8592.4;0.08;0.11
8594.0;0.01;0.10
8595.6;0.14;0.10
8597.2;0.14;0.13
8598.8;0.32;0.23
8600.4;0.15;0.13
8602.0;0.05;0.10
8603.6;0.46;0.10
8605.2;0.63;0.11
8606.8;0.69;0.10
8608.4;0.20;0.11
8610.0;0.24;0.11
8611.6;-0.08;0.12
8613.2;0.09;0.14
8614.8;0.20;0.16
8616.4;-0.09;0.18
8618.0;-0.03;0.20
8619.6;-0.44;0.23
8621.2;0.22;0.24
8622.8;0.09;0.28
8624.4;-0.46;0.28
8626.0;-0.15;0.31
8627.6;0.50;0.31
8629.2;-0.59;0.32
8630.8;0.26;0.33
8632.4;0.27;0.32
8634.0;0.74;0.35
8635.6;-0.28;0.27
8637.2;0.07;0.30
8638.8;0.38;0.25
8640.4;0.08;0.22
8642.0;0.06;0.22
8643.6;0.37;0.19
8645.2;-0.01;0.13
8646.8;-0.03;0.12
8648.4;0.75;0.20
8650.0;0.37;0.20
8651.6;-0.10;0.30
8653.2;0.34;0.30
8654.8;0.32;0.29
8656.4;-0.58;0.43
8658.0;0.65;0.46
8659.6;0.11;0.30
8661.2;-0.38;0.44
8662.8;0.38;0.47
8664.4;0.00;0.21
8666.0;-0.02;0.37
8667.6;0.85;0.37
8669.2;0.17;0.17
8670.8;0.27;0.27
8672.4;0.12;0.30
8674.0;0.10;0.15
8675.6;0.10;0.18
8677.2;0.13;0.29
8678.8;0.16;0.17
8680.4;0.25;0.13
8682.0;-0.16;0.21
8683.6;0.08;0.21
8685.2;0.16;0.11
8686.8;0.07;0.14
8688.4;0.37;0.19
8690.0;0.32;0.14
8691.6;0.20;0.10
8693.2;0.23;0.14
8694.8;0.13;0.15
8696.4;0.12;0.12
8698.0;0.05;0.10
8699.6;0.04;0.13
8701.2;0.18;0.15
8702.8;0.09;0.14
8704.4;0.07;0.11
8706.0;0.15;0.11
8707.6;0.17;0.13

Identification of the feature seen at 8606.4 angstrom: H-gamma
